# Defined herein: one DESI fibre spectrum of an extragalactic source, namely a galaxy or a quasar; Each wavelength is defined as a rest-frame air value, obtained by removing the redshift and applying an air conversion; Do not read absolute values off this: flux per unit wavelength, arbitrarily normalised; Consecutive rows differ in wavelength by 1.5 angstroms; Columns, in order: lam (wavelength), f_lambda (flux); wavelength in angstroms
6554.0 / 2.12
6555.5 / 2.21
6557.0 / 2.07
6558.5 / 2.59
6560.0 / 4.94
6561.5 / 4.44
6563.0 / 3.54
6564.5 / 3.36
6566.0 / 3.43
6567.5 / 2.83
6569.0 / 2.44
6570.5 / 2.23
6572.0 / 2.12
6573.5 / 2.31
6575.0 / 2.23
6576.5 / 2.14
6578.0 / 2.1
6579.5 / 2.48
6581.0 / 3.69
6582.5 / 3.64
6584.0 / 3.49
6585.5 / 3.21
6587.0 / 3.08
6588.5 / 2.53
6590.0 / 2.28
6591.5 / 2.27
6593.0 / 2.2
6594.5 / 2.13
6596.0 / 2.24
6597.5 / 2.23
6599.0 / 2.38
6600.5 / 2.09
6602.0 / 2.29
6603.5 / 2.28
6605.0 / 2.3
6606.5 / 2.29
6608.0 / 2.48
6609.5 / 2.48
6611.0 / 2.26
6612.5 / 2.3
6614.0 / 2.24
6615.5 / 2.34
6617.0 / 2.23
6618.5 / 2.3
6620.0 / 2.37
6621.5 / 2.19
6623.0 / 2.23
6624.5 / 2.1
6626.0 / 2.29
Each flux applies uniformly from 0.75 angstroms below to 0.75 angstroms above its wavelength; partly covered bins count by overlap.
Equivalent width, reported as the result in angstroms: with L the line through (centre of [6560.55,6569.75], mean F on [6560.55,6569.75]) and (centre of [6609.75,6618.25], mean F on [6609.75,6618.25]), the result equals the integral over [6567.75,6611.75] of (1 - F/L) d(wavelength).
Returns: 5.12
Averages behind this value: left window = 3.37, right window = 2.29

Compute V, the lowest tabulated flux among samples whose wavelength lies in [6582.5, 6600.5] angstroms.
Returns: 2.09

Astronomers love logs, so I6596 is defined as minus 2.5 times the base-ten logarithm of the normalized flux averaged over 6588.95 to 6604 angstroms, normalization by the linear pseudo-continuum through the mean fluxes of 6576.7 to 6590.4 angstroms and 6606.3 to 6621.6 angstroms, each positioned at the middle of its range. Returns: 0.19 mag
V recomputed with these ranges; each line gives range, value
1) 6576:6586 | 2.1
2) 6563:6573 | 2.12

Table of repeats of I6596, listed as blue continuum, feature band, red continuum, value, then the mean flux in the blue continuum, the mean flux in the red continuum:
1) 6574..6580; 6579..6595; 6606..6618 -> -0.248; 2.23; 2.33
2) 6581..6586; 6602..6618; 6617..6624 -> 0.126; 3.5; 2.26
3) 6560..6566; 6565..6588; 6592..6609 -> 0.176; 3.88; 2.27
